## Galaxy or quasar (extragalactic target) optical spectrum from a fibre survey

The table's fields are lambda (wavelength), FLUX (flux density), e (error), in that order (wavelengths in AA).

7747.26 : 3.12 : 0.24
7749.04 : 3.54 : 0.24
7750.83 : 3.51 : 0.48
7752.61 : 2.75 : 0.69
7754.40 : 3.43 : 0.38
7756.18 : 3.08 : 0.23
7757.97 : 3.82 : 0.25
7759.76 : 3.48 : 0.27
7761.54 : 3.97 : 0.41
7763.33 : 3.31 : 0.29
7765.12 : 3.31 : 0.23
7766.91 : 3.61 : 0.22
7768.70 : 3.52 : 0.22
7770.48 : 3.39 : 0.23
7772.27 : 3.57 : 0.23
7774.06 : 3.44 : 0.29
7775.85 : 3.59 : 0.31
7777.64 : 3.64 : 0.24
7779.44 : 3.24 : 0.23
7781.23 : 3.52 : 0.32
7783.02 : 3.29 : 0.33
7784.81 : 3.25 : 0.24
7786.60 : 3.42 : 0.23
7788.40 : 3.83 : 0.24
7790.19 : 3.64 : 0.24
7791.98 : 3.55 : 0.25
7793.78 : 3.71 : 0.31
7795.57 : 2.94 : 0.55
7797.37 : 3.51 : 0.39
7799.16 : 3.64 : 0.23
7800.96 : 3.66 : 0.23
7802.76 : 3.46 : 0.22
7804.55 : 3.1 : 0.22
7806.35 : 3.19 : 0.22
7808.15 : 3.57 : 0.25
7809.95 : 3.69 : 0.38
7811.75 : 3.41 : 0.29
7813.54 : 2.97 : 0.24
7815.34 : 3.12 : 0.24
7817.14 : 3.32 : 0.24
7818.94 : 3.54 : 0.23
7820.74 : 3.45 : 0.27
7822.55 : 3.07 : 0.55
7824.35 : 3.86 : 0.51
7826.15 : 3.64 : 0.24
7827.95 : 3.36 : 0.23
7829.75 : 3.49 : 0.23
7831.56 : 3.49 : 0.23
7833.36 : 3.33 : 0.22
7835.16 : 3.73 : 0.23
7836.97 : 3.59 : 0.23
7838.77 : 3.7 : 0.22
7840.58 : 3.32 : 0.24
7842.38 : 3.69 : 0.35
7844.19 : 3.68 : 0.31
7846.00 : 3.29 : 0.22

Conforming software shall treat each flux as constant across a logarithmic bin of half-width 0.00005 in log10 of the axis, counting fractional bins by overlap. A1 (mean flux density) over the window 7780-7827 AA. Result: 3.44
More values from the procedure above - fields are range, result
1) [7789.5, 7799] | 3.48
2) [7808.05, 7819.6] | 3.36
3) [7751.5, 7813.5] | 3.45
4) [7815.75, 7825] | 3.42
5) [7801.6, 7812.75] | 3.41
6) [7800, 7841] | 3.44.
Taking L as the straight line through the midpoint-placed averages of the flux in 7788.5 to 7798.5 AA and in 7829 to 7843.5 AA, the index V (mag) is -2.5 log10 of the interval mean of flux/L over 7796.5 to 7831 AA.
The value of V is 0.03 mag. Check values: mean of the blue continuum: 3.51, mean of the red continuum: 3.54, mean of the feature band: 3.42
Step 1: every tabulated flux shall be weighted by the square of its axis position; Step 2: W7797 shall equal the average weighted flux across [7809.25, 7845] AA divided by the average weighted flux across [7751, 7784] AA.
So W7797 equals 1.02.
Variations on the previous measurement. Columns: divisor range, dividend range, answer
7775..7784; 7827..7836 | 1.02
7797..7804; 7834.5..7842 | 1.02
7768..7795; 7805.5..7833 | 0.98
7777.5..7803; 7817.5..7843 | 1.02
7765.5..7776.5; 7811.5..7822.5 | 0.94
